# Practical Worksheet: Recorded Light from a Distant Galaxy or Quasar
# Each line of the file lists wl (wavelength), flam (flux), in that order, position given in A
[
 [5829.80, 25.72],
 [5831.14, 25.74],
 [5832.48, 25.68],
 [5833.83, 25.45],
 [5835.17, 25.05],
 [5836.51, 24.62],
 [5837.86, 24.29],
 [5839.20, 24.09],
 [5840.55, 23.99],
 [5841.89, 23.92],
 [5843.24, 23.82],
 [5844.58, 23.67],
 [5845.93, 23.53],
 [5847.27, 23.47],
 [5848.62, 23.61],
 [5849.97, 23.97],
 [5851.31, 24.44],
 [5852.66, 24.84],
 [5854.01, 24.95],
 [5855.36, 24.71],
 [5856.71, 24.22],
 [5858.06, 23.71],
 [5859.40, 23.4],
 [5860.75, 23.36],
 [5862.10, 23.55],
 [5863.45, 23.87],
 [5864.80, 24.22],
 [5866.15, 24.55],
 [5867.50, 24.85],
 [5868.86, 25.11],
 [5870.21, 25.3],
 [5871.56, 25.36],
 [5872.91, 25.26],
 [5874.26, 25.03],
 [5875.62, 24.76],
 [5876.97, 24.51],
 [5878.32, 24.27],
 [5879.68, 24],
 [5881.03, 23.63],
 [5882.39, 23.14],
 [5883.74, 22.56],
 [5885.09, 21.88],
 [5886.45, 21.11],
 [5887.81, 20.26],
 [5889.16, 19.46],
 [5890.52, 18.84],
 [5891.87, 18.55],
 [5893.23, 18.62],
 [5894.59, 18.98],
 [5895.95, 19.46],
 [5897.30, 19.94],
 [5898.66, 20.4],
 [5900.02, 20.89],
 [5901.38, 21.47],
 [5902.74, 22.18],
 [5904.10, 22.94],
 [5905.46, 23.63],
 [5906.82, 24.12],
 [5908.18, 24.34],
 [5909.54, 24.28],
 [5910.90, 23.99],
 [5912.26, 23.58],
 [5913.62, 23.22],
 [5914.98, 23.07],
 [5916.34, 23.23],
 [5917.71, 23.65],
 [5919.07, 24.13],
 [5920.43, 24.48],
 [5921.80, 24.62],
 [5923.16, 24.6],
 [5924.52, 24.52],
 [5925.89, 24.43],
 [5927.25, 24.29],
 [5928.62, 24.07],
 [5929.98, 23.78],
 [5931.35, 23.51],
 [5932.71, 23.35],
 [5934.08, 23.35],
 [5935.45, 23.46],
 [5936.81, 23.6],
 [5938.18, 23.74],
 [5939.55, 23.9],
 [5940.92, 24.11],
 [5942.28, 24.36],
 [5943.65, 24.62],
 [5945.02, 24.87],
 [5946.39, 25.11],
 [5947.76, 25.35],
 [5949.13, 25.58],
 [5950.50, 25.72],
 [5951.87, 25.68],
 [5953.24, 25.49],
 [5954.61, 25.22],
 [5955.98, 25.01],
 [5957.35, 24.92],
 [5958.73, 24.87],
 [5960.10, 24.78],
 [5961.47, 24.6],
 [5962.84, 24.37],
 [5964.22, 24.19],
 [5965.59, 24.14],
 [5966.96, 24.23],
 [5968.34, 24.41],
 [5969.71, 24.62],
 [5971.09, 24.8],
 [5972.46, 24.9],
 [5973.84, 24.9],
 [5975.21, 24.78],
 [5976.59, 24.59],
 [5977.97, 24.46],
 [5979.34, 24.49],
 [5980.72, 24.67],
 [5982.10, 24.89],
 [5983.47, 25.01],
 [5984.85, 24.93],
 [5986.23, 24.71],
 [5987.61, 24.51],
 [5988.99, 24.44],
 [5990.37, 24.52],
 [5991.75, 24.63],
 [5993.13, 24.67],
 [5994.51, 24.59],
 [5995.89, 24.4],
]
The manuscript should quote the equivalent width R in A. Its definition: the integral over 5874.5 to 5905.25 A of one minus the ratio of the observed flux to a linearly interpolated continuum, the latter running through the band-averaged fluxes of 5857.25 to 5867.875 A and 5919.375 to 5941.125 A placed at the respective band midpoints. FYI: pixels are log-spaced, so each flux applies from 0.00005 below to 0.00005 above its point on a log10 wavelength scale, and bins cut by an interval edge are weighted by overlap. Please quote 3.1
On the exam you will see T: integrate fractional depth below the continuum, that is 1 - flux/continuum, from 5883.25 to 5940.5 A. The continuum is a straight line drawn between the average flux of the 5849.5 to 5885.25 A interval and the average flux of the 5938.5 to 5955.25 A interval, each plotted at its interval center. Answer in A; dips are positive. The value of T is 4.80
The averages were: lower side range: 24.2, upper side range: 25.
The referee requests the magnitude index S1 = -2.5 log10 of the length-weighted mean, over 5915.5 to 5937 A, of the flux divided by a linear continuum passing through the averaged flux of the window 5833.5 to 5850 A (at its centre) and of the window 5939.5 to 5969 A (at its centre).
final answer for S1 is 0.03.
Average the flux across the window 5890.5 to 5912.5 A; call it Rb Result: 21.6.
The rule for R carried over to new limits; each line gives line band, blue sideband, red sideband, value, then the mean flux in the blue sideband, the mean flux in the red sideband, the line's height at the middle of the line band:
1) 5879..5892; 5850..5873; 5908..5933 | 1.5 A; 24.4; 24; 24.2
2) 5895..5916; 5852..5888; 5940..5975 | 1.6 A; 24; 24.8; 24.3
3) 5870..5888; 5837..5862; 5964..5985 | 0.3 A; 24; 24.6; 24.1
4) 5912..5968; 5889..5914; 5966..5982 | -2.8 A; 21.5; 24.6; 23.2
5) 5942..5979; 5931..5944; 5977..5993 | -1.0 A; 23.8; 24.7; 24.2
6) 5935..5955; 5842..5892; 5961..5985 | -0.3 A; 23.6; 24.6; 24.3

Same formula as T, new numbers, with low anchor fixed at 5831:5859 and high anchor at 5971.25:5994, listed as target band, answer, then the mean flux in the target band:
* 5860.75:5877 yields -0.17 A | 24.6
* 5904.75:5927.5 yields 0.48 A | 24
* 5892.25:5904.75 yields 2.04 A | 20.5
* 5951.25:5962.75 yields -0.19 A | 25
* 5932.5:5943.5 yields 0.35 A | 23.8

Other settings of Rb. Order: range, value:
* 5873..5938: 22.8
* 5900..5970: 24.2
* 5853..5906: 22.7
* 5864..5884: 24.5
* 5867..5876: 25.1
